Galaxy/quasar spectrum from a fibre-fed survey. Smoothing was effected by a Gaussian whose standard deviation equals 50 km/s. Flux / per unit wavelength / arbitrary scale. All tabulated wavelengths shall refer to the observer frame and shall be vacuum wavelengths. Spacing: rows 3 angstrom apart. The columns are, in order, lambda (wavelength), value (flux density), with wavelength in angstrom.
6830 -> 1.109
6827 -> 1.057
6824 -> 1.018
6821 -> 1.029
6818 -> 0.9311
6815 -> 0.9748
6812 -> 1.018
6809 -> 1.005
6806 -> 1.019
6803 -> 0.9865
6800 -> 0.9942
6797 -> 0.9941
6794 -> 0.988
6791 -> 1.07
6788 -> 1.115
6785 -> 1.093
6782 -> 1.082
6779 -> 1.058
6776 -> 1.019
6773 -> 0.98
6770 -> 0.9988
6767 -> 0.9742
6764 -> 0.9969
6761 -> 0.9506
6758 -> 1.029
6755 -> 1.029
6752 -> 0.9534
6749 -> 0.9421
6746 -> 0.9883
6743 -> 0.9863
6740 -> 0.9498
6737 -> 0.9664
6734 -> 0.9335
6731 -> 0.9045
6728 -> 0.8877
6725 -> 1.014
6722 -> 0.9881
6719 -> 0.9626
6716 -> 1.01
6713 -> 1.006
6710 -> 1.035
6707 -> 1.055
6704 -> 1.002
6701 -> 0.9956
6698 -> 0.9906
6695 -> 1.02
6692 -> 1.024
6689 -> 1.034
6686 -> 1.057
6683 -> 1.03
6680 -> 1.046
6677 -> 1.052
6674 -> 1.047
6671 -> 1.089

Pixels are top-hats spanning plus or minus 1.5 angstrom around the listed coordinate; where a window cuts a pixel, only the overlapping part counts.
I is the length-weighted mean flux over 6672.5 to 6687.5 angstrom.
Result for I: 1.05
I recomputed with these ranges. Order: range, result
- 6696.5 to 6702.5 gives 0.993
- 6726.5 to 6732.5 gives 0.896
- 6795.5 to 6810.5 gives 1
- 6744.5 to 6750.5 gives 0.965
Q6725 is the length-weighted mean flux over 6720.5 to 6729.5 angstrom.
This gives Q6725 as 0.963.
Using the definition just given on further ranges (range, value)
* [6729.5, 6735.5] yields 0.919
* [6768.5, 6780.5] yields 1.01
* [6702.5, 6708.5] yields 1.03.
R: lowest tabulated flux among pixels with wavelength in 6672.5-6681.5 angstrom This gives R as 1.046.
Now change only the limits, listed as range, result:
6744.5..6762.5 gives 0.9421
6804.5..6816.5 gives 0.9748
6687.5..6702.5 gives 0.9906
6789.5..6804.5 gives 0.9865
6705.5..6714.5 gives 1.006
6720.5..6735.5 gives 0.8877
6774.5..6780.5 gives 1.019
